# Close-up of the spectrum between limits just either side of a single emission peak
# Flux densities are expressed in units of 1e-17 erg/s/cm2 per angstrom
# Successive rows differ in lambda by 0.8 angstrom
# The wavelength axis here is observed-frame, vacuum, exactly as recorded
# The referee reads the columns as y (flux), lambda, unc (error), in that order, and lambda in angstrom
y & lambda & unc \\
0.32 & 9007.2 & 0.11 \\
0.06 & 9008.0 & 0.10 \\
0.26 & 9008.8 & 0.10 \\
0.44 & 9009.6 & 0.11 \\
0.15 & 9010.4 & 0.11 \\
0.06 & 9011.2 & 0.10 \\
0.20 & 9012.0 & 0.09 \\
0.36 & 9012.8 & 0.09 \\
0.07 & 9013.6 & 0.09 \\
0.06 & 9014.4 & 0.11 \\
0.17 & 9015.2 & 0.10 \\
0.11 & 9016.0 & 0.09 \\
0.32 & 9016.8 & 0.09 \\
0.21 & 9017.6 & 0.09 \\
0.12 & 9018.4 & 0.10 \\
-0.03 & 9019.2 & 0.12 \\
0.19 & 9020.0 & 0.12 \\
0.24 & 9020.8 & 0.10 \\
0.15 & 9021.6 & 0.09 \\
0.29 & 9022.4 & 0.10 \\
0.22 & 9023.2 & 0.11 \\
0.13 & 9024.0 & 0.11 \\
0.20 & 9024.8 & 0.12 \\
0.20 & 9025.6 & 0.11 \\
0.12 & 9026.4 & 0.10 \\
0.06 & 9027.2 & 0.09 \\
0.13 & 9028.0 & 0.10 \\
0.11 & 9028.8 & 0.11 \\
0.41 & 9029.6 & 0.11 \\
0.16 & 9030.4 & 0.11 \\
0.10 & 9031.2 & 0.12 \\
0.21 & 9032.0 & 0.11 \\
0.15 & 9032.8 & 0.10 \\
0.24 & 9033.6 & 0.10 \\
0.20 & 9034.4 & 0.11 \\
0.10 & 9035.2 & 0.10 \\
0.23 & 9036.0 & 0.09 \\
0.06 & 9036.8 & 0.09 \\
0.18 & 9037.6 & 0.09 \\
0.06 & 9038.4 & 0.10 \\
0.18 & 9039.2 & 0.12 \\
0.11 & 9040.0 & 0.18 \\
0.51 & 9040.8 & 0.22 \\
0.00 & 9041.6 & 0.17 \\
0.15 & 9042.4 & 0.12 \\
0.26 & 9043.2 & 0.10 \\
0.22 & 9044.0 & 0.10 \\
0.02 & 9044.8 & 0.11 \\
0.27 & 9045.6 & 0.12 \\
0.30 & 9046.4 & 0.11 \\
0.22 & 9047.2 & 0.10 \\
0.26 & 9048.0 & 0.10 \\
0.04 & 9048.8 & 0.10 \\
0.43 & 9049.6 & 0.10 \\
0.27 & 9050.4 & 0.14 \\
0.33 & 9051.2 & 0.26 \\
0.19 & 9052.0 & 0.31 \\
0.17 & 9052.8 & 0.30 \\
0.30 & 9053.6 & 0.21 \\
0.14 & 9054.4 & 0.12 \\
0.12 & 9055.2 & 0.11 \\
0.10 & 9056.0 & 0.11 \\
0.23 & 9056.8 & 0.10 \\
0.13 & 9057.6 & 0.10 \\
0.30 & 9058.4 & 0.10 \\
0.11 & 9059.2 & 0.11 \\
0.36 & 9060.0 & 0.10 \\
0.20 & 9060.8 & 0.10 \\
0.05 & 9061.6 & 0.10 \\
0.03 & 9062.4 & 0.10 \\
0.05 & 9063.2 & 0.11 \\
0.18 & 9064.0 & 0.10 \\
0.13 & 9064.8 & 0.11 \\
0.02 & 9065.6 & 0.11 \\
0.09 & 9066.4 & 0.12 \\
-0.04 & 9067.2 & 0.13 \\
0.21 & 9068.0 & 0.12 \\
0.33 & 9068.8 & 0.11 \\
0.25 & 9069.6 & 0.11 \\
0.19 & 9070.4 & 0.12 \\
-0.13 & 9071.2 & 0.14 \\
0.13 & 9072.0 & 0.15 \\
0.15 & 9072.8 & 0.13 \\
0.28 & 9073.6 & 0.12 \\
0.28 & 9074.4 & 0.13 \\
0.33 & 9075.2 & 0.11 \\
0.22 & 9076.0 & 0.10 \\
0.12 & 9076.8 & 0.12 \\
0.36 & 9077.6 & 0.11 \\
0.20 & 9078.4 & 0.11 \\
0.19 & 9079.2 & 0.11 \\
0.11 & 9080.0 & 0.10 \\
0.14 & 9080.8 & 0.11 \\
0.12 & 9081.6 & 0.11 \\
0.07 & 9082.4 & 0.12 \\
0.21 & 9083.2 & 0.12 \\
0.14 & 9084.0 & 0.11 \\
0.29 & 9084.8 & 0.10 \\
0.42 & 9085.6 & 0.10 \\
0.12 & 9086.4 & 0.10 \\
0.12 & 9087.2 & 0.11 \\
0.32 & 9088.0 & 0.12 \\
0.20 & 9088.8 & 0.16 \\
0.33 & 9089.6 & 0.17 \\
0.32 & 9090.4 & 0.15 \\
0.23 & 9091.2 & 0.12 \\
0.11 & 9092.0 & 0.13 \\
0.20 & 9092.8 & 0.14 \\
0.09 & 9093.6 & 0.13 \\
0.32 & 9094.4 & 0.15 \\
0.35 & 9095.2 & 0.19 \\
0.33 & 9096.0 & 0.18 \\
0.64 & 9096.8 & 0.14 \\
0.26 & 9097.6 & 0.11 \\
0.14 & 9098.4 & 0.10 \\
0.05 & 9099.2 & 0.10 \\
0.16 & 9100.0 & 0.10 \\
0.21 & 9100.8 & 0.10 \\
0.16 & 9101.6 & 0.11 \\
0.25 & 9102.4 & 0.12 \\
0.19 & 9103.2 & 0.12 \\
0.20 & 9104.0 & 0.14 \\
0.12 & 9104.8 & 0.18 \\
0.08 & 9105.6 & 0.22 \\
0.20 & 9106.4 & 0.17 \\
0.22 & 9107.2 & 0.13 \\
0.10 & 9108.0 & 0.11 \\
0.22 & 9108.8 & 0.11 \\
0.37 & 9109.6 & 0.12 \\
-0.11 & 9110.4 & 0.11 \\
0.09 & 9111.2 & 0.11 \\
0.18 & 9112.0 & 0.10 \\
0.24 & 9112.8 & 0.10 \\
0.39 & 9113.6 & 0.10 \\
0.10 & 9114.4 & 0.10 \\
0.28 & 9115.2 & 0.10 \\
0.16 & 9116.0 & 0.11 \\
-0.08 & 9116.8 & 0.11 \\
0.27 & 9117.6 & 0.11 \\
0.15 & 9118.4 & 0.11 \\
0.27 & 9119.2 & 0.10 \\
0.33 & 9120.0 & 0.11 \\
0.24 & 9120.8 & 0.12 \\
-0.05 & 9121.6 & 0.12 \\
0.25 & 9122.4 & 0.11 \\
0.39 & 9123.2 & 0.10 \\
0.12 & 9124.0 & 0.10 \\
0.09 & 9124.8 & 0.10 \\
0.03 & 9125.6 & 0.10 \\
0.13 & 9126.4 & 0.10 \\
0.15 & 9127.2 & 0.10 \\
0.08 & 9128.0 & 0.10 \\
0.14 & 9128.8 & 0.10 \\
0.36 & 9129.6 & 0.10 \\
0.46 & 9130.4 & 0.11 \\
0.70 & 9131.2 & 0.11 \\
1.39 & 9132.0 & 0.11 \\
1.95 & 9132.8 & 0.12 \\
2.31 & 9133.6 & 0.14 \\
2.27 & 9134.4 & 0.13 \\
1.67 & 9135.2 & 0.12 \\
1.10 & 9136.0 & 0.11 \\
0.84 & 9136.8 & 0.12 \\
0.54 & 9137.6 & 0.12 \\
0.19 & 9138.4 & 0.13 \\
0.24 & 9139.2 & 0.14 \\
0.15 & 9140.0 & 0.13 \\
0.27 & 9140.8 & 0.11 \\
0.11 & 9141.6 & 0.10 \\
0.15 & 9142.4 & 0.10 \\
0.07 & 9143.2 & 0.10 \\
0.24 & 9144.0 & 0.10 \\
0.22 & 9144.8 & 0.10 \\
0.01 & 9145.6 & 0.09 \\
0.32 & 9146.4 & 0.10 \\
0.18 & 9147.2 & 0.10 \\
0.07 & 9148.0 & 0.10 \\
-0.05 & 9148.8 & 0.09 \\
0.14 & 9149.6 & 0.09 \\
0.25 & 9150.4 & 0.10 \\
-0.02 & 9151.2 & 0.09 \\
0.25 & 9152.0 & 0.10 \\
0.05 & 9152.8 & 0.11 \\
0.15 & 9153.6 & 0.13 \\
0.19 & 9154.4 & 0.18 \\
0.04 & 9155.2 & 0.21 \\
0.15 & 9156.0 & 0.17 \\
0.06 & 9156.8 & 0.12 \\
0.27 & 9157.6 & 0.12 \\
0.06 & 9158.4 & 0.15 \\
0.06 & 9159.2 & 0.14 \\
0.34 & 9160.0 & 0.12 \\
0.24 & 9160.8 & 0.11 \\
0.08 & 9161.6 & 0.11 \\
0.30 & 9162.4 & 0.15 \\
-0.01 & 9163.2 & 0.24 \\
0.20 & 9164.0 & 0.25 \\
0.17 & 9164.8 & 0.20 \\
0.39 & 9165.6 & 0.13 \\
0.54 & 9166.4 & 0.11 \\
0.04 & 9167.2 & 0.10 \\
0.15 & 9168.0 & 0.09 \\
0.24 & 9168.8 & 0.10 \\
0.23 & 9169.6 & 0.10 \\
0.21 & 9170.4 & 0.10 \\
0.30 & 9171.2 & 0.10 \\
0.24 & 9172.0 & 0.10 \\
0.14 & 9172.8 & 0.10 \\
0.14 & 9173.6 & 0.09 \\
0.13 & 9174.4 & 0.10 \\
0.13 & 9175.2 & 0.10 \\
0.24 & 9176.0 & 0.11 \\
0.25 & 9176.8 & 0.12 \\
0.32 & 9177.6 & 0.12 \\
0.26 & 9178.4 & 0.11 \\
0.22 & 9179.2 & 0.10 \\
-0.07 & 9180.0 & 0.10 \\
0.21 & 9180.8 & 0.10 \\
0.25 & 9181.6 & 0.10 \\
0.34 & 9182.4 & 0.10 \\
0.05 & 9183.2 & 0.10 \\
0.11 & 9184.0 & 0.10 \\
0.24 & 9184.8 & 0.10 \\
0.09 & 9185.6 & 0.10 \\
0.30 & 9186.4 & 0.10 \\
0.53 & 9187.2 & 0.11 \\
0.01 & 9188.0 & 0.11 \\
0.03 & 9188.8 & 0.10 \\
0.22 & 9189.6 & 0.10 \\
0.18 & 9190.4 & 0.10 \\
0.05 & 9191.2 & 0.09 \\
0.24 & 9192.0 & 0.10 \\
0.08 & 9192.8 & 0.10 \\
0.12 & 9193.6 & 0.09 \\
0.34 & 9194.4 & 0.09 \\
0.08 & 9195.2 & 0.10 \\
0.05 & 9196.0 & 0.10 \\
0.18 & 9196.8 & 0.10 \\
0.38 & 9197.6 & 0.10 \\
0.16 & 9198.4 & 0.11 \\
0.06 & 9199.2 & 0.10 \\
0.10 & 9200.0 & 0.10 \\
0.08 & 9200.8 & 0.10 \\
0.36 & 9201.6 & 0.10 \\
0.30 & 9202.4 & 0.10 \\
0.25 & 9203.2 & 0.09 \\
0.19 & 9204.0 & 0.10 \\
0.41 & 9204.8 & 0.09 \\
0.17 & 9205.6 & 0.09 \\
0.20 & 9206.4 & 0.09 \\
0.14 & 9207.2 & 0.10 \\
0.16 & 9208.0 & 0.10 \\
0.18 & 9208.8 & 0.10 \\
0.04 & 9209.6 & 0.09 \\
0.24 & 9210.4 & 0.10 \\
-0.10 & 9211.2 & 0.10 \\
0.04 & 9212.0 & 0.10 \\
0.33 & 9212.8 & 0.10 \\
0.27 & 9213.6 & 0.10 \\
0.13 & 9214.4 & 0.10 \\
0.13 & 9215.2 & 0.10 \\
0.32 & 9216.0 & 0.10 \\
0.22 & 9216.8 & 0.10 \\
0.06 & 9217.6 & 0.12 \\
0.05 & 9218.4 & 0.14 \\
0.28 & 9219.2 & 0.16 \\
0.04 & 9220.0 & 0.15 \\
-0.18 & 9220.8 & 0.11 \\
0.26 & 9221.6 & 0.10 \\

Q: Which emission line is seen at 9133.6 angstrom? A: Hbeta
